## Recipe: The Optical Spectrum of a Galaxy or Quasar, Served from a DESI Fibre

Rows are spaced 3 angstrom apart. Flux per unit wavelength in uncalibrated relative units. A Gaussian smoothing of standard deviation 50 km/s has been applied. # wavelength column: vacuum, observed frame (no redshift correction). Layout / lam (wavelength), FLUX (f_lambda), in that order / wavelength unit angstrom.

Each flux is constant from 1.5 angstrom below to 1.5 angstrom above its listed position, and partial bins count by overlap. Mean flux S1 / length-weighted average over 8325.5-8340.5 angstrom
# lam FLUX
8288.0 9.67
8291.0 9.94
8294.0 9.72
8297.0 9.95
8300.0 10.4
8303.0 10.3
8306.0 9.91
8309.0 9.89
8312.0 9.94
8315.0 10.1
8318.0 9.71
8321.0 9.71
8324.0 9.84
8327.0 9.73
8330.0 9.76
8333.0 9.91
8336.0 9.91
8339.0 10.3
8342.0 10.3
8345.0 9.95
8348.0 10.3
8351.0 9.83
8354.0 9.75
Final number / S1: 9.92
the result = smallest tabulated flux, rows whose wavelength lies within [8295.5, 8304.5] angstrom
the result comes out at 9.95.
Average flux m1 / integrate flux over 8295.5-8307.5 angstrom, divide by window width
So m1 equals 10.1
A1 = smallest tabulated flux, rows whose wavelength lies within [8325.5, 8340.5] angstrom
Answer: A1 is 9.73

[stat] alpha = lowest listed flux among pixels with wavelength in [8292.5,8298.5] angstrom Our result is 9.72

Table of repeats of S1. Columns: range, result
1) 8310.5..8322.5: 9.87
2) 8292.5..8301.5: 10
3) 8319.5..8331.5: 9.76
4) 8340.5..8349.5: 10.2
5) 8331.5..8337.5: 9.91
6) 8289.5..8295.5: 9.83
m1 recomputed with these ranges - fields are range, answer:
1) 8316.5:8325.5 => 9.75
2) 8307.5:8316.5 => 9.98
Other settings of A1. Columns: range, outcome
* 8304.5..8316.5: 9.89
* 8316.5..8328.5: 9.71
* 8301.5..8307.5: 9.91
